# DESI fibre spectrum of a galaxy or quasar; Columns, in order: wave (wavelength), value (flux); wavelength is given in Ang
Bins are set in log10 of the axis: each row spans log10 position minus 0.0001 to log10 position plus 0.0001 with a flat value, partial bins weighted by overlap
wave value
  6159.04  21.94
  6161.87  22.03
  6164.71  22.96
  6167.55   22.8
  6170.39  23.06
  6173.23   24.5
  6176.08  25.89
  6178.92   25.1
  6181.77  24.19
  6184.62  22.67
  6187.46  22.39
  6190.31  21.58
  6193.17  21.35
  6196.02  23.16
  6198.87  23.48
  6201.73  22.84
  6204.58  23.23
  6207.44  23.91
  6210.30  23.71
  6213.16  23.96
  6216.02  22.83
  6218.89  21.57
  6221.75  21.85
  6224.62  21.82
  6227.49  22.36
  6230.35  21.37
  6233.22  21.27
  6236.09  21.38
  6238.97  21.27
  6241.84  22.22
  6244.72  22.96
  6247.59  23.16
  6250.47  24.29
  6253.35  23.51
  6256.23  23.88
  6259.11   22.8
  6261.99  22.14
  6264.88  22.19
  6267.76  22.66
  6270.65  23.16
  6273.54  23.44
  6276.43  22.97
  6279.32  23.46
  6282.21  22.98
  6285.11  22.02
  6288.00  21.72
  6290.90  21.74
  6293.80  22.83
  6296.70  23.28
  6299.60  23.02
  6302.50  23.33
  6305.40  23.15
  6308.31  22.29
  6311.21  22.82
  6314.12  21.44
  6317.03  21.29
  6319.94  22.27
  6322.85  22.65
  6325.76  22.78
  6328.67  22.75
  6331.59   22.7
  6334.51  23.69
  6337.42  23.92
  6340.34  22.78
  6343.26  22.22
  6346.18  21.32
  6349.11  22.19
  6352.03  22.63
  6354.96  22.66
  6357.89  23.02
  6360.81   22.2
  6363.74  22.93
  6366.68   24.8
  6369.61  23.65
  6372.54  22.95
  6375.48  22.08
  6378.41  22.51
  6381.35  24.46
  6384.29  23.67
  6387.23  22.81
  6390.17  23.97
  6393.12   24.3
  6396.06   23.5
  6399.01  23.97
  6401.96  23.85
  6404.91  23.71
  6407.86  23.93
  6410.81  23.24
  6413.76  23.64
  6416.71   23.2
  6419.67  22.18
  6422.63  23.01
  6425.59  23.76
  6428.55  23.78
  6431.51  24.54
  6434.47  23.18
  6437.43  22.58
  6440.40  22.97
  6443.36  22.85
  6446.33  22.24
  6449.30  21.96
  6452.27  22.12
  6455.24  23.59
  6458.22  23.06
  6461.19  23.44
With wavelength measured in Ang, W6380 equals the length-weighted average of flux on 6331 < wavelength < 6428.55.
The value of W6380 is 23.2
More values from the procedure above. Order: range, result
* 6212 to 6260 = 22.5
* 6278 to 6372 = 22.7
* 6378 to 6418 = 23.7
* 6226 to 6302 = 22.6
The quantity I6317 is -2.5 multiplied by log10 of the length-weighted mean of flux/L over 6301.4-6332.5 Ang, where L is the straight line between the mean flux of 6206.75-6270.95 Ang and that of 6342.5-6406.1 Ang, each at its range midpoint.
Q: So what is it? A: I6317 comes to 0.021 mag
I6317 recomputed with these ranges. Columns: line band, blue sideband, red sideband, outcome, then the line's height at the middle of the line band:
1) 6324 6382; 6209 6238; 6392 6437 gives 0.01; 23.1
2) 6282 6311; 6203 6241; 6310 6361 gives -0.01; 22.5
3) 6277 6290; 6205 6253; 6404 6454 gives 0.01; 22.7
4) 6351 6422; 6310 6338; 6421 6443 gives -0.01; 23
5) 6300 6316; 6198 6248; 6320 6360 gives 0.00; 22.6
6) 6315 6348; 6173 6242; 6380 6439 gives 0.03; 23.3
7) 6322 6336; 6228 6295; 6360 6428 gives 0.00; 23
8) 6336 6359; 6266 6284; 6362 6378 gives 0.03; 23.2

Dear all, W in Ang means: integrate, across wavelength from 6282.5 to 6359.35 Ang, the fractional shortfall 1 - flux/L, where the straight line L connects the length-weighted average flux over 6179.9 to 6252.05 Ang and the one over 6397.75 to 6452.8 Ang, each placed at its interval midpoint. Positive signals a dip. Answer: 1.16 Ang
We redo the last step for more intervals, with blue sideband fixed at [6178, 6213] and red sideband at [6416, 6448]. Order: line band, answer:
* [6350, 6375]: 0.1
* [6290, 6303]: 0.2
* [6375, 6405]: -0.6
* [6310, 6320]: 0.5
